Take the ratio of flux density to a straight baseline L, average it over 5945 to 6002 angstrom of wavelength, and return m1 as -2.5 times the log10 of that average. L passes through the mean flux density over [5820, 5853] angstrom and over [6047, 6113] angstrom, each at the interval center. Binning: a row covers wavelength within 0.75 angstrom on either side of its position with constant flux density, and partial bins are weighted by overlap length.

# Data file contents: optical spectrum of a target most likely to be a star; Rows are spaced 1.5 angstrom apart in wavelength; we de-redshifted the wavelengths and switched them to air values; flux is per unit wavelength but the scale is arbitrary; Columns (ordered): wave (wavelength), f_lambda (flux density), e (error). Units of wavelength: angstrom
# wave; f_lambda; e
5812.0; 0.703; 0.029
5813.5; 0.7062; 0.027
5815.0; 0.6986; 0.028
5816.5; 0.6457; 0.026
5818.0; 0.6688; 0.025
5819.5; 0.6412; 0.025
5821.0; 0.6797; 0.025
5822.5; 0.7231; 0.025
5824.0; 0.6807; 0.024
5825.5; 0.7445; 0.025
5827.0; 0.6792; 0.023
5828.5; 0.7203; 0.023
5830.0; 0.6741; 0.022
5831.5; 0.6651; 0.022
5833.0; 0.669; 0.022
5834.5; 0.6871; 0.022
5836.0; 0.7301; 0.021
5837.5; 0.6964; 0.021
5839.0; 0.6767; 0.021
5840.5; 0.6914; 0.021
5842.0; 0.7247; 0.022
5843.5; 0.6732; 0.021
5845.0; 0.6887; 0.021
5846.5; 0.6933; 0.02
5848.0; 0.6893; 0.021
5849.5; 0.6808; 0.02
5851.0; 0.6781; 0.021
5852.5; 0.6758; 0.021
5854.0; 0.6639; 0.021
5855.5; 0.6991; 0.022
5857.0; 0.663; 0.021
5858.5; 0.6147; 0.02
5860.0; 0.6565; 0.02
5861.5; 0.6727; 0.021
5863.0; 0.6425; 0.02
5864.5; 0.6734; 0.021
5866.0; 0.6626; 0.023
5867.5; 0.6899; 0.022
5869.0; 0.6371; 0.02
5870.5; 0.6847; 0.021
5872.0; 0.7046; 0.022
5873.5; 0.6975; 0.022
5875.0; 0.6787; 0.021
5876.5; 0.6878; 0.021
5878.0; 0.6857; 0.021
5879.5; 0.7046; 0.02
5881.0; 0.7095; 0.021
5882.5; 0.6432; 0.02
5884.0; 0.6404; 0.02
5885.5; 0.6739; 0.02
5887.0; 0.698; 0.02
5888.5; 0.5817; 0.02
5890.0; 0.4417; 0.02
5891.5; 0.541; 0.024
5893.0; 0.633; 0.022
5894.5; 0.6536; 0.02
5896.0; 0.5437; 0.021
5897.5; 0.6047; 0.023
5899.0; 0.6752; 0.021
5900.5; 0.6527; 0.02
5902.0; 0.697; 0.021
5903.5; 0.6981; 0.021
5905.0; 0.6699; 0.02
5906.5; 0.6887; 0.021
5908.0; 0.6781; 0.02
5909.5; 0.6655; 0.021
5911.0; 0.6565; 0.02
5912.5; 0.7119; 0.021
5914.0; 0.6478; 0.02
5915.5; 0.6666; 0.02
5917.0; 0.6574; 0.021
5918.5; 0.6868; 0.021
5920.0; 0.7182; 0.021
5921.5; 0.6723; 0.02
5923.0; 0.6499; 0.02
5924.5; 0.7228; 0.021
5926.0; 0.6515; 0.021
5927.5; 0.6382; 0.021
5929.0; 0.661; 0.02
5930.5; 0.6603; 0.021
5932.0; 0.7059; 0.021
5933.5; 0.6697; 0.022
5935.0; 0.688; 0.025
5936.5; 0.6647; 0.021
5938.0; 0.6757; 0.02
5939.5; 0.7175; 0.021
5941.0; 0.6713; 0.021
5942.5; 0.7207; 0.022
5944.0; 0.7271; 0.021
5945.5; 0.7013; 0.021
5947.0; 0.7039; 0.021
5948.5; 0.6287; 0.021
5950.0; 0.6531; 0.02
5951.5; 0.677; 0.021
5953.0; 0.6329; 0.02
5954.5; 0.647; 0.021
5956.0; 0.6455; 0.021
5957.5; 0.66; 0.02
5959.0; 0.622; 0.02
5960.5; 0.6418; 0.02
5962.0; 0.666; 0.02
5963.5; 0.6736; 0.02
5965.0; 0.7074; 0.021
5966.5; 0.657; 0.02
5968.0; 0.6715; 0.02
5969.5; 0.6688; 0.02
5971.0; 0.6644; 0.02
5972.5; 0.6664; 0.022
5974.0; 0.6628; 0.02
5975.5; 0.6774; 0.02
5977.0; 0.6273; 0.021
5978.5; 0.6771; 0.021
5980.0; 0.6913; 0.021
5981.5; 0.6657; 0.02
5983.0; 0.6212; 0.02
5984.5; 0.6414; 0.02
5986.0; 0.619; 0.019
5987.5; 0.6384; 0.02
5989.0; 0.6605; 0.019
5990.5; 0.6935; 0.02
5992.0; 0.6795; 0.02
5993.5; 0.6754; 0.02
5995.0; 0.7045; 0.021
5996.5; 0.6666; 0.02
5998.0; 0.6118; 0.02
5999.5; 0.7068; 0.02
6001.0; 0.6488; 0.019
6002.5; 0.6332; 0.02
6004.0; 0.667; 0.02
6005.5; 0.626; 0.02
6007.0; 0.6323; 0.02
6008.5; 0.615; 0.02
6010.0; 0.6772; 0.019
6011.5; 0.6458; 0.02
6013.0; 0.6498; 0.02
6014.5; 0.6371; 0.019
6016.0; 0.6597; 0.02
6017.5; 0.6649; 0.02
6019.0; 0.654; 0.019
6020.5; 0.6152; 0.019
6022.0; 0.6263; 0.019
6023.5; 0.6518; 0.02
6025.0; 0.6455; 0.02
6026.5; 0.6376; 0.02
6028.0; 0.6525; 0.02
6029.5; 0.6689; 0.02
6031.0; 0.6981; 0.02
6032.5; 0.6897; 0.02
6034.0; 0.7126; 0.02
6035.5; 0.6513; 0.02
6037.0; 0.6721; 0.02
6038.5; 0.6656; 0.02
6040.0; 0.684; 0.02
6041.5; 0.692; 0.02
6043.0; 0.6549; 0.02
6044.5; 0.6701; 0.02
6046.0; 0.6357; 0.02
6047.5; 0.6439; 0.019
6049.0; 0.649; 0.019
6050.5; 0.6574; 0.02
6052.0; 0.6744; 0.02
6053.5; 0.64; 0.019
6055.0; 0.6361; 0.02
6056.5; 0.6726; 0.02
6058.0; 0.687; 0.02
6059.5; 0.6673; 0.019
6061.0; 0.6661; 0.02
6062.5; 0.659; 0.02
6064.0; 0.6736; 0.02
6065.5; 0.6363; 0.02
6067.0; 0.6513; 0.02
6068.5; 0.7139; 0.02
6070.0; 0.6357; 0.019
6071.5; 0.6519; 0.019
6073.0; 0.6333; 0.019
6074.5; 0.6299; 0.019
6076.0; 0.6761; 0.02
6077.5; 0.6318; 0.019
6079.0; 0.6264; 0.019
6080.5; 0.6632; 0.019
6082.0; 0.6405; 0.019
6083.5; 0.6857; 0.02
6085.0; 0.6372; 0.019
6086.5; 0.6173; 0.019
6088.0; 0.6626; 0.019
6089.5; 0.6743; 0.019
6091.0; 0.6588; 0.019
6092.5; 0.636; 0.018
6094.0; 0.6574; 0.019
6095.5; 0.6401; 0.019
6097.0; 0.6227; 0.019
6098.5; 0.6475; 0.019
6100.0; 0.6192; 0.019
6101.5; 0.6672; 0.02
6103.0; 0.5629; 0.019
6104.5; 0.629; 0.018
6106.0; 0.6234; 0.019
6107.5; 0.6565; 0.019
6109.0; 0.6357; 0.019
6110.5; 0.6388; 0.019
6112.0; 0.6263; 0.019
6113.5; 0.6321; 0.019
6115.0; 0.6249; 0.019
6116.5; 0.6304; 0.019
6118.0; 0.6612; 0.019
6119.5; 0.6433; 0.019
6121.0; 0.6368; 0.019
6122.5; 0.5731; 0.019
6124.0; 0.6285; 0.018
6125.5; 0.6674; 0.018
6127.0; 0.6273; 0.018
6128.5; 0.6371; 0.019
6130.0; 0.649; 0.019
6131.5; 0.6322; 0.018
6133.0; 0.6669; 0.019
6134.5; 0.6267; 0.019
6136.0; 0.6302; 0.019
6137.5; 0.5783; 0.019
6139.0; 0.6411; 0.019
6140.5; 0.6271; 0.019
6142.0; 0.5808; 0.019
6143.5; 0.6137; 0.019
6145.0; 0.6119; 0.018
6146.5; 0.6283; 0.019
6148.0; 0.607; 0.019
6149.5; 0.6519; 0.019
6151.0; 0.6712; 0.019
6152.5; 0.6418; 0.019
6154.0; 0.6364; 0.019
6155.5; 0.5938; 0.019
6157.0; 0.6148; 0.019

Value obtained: 0.01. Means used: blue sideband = 0.692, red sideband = 0.648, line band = 0.662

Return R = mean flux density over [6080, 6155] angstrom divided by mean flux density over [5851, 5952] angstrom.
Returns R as 0.95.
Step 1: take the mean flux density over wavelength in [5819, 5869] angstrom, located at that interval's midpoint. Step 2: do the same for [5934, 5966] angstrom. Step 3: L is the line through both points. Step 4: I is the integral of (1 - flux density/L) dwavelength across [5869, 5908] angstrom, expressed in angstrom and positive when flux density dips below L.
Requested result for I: 1.5 angstrom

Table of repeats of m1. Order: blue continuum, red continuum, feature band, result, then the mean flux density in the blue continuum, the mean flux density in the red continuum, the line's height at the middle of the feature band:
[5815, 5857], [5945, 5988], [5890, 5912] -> 0.05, 0.686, 0.659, 0.673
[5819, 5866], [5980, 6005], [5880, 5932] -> 0.03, 0.682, 0.659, 0.672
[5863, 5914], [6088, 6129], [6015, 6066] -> -0.03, 0.656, 0.636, 0.642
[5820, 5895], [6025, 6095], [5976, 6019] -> 0.01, 0.671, 0.659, 0.663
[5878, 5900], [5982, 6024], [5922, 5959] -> -0.06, 0.627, 0.651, 0.638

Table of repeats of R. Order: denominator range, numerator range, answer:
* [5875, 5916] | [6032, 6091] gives 1.01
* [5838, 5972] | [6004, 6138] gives 0.97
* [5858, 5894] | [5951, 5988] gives 1.01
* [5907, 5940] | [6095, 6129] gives 0.94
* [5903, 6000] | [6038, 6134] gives 0.97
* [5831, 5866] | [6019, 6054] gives 0.97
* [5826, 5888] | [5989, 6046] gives 0.97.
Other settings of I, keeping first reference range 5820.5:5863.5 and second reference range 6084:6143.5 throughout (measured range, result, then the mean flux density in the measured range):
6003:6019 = 0.1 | 0.648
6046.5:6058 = -0.2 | 0.655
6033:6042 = -0.4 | 0.68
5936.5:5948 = -0.6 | 0.698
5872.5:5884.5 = -0.1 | 0.682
